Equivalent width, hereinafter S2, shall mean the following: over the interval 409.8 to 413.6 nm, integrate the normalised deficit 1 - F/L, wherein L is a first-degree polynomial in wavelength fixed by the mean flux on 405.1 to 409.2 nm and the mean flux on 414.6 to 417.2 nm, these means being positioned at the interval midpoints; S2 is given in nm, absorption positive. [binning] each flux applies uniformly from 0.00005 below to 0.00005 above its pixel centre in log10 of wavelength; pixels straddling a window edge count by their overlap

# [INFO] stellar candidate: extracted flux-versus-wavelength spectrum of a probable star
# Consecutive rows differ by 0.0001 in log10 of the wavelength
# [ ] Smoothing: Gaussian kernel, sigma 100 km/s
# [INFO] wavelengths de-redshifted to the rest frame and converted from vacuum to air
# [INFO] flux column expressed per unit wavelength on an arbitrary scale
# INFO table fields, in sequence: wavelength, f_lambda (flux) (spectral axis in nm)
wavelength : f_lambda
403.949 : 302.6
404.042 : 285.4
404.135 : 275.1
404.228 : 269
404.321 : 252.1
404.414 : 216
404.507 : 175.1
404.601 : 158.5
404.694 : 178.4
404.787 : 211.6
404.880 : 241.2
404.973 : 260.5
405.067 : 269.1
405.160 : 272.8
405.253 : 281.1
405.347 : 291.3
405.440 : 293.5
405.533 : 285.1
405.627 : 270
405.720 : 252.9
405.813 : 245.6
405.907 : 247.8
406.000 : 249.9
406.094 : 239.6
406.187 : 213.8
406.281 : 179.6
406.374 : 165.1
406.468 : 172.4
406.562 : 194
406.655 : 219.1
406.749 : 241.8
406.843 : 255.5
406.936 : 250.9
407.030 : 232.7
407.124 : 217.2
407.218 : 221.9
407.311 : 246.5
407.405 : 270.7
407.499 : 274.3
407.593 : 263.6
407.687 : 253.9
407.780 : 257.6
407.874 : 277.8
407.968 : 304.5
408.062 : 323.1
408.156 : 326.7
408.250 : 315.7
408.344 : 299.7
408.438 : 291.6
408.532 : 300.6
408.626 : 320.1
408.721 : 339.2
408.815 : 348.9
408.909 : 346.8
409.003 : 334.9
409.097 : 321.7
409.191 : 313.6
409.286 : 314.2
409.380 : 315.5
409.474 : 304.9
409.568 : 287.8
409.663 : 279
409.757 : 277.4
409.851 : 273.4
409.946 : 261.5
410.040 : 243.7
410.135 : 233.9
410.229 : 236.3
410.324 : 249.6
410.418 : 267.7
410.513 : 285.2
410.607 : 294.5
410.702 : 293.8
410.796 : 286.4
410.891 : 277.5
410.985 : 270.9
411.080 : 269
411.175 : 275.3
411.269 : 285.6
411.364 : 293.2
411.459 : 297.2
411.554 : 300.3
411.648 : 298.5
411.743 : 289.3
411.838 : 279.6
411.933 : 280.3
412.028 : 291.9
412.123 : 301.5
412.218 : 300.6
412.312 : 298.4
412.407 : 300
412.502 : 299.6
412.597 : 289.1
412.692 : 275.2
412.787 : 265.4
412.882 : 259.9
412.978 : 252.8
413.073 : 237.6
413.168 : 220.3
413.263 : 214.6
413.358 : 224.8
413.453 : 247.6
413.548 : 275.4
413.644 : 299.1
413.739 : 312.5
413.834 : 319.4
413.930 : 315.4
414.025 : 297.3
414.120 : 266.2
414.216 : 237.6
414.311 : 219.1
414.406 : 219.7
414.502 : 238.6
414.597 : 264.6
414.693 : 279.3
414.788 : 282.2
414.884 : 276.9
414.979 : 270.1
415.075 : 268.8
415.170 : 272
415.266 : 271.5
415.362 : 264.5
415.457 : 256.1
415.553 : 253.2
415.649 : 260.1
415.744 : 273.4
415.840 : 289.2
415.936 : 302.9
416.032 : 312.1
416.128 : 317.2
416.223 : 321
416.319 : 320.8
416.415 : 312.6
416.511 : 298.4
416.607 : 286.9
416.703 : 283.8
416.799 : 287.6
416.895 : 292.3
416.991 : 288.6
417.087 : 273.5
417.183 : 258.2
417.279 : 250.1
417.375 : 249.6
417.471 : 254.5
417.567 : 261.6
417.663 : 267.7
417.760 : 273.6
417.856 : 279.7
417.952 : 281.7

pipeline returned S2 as 0.06 nm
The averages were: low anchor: 268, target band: 272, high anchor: 284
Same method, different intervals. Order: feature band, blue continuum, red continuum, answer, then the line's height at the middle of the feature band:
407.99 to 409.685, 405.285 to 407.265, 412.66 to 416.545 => -0.48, 247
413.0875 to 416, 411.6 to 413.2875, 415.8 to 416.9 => 0.24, 290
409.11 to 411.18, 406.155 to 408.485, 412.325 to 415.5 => -0.17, 258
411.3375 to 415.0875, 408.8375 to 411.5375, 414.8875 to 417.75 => 0.12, 283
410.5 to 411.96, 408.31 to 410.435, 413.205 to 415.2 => -0.01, 284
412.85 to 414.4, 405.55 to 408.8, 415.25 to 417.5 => 0.08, 275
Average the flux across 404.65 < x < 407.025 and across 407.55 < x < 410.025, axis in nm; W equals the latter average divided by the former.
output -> 1.26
